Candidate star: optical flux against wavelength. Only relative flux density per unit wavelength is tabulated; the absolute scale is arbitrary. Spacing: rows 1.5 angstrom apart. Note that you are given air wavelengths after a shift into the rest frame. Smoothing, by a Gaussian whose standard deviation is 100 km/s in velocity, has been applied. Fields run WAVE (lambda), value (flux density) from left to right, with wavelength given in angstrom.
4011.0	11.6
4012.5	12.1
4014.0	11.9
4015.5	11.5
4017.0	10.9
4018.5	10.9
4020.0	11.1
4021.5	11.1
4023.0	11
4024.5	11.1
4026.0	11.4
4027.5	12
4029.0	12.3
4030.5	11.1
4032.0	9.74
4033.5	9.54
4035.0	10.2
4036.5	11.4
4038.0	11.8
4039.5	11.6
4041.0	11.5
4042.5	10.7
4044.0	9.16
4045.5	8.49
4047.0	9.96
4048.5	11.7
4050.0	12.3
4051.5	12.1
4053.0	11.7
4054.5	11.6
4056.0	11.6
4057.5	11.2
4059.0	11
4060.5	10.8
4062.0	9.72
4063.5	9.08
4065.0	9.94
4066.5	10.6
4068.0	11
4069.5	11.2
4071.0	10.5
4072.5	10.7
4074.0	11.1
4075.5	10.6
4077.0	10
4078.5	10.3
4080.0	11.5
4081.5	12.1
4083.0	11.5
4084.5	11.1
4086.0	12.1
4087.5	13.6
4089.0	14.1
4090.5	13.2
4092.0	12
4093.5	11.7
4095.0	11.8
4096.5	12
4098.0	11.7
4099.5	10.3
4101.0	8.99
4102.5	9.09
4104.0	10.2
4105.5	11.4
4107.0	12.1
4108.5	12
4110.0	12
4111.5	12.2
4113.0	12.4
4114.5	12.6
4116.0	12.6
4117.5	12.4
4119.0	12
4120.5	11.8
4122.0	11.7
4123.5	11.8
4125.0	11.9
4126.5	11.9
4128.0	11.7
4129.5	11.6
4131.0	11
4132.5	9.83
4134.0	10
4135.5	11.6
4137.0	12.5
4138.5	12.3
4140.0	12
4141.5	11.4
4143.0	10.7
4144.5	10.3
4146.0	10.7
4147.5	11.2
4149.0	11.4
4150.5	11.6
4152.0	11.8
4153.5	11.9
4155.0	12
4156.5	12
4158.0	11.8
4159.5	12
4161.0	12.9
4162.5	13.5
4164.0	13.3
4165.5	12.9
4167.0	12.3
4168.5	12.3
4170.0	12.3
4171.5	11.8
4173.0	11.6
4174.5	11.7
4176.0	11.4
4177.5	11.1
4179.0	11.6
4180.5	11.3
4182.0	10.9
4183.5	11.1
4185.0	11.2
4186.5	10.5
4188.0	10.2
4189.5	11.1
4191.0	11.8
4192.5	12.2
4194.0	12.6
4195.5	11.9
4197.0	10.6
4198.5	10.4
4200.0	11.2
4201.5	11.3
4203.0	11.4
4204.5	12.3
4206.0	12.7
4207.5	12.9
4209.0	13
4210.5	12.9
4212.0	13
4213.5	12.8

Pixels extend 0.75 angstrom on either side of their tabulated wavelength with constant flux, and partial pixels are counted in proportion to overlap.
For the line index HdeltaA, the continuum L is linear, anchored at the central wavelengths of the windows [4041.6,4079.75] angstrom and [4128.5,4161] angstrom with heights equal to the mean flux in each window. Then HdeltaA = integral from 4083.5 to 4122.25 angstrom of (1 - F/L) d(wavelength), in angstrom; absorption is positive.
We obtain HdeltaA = -2.6 angstrom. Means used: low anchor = 10.7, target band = 11.8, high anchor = 11.4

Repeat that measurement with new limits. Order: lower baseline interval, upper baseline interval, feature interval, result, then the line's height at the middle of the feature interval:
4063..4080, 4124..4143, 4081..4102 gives -2.0 angstrom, 10.8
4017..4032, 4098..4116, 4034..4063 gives 0.8 angstrom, 11.2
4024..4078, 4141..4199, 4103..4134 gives -1.1 angstrom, 11.3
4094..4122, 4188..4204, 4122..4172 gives -1.2 angstrom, 11.5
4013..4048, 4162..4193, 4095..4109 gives 0.5 angstrom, 11.3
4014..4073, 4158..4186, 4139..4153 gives 0.6 angstrom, 11.7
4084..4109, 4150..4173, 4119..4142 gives 0.8 angstrom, 12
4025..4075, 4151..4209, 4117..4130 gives -0.5 angstrom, 11.4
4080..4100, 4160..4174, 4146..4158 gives 0.8 angstrom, 12.4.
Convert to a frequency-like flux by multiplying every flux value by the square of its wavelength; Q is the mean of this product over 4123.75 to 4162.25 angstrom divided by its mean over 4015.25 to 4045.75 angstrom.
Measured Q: 1.12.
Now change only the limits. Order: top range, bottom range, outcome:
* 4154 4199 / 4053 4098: 1.09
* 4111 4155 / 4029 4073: 1.12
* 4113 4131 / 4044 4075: 1.15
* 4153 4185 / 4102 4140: 1.05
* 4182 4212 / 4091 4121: 1.05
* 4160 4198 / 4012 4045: 1.14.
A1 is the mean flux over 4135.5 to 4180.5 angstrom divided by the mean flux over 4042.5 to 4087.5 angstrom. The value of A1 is 1.09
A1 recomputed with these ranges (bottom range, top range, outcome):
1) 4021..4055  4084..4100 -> 1.11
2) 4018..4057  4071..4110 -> 1.03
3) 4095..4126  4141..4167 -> 1.03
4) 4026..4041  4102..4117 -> 1.05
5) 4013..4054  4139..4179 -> 1.07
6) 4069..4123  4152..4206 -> 1.01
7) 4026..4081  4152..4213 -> 1.10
